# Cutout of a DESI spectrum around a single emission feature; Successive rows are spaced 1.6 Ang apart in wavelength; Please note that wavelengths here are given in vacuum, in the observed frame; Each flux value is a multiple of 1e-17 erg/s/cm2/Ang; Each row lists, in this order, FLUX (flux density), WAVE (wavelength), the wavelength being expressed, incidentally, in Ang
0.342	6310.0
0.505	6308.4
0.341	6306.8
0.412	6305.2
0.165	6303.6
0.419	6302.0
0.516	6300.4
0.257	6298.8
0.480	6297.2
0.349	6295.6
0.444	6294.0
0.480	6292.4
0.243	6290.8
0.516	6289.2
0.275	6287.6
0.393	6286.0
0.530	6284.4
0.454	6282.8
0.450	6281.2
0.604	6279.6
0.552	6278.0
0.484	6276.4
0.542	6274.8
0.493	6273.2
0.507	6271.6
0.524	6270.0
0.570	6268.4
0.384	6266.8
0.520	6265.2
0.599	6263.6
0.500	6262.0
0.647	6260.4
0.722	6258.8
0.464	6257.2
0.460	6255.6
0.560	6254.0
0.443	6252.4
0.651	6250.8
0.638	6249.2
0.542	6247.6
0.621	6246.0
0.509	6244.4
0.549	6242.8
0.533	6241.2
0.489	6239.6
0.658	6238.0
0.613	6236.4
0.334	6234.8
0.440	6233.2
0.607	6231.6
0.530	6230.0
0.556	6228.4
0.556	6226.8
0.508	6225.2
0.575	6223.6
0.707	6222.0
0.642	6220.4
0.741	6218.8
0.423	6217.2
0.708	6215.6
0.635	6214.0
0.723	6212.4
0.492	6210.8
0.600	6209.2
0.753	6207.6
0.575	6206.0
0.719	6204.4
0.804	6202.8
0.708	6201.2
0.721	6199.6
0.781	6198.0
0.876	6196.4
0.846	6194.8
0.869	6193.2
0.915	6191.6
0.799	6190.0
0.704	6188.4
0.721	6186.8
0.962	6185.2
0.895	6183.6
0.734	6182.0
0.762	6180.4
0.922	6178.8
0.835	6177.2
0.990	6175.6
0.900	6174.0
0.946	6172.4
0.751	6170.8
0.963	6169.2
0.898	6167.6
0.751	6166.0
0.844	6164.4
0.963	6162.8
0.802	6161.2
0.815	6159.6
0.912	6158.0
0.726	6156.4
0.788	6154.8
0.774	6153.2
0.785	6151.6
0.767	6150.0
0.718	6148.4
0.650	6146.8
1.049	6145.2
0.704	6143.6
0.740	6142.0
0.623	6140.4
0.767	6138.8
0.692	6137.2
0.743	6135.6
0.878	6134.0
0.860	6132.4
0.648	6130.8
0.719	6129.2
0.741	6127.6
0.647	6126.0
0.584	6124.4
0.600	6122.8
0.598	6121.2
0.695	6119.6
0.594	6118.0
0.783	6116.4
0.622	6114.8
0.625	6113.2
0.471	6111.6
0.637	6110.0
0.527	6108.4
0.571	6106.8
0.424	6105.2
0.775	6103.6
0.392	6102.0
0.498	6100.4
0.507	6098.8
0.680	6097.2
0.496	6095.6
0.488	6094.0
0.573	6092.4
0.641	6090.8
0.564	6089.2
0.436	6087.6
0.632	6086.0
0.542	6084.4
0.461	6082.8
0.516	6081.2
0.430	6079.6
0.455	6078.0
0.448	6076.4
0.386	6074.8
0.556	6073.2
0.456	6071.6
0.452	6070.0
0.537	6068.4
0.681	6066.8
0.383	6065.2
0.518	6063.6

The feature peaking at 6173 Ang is C III] 1909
